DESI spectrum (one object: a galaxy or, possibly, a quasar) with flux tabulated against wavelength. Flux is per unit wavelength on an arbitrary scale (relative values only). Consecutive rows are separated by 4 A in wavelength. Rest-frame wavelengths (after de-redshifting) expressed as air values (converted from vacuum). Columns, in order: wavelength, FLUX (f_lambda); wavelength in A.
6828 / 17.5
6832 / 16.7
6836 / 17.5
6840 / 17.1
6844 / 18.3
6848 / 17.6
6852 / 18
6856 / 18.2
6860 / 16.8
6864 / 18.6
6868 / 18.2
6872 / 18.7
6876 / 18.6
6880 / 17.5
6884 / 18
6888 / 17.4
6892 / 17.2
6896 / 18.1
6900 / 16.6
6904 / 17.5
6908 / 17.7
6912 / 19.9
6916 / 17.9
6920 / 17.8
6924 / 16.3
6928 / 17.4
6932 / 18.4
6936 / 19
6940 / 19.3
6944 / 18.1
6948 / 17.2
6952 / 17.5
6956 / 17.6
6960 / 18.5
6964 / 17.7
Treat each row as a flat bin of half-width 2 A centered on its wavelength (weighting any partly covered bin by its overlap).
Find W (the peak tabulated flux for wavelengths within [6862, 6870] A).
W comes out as 18.6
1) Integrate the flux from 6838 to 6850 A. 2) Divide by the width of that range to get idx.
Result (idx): 17.7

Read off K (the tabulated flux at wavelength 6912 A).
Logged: 19.9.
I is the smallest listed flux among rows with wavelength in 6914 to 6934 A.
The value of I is 16.3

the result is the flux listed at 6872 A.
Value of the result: 18.7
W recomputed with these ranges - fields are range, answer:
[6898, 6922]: 19.9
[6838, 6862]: 18.3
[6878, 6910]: 18.1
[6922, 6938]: 19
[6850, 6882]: 18.7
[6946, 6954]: 17.5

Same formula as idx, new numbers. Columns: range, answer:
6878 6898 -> 17.6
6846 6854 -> 17.8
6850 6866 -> 17.9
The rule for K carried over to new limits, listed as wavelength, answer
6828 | 17.5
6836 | 17.5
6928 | 17.4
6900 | 16.6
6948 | 17.2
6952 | 17.5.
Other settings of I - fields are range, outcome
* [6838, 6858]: 17.1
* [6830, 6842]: 16.7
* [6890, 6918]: 16.6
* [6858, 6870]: 16.8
